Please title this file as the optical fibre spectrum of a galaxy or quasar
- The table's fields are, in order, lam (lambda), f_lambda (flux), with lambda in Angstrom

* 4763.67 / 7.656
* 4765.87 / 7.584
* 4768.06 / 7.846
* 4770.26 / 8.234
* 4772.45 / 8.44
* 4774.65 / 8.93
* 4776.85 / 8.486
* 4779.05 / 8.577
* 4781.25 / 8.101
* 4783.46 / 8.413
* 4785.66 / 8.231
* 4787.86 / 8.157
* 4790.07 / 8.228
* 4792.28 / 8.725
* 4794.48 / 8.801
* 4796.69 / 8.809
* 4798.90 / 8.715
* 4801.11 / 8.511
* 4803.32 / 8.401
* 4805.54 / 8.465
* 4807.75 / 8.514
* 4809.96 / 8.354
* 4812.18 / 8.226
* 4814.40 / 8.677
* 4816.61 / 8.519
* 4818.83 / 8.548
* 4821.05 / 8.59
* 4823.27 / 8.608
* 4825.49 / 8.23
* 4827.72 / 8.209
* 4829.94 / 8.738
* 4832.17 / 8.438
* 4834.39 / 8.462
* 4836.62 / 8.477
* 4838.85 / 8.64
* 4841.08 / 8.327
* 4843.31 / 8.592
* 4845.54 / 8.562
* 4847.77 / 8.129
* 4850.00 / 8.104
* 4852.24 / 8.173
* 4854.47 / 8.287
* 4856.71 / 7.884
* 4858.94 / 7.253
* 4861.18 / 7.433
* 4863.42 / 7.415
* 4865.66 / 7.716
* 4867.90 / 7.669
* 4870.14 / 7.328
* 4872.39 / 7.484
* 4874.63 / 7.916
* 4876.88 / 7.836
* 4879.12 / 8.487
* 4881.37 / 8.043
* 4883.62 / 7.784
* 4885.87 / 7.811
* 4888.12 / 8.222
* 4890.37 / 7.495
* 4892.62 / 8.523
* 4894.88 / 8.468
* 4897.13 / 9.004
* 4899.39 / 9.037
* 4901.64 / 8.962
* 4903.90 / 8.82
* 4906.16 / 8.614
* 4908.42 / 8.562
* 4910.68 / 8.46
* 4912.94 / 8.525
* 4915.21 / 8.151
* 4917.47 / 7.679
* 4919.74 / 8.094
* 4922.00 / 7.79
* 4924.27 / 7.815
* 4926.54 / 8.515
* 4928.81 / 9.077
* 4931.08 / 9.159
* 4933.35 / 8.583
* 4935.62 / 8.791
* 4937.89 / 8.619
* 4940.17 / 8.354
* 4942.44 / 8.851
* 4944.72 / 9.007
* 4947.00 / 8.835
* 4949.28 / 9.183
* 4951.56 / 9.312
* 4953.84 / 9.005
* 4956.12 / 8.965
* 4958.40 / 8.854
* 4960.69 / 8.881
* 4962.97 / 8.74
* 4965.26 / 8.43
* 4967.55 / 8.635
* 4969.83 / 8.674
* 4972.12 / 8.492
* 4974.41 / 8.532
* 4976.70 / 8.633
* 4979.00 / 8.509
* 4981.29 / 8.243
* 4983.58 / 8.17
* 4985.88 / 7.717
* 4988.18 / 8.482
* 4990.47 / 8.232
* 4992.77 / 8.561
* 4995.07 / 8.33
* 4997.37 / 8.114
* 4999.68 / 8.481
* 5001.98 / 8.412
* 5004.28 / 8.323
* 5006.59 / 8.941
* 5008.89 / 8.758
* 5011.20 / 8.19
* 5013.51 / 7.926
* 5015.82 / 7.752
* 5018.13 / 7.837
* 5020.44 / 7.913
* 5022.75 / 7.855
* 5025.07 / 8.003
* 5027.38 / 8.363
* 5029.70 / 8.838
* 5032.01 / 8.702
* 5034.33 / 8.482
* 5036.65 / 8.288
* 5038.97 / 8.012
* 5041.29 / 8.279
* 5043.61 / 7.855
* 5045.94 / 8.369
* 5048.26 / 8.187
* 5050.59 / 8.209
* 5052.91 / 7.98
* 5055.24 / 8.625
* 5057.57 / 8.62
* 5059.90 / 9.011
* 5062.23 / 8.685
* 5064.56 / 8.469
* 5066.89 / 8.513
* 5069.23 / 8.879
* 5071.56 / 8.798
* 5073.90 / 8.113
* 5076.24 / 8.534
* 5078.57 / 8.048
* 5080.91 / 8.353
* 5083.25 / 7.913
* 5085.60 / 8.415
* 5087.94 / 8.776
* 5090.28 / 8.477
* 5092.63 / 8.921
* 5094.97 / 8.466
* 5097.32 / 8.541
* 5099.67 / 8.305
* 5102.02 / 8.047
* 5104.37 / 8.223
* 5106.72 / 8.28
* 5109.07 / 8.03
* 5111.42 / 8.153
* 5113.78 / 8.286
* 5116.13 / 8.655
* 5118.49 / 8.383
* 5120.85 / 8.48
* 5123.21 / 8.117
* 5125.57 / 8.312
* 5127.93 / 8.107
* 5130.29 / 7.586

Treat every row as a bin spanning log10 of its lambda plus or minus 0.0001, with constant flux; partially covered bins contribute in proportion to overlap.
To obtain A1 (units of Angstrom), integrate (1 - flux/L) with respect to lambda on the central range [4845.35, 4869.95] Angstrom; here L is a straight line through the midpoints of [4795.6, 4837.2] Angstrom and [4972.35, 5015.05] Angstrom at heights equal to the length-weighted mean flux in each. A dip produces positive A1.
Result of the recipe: 1.9 Angstrom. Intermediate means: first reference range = 8.5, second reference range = 8.36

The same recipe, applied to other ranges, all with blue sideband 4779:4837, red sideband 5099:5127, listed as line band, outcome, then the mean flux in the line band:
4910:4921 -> 0.3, 8.17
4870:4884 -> 0.9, 7.88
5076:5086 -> 0.1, 8.21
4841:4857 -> 0.3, 8.27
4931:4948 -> -0.7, 8.75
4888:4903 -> -0.3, 8.56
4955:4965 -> -0.5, 8.82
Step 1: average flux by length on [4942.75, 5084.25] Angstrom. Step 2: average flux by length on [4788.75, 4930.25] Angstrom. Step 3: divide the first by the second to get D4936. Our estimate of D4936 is 1.02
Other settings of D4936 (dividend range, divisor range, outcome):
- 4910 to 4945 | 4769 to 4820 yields 1.00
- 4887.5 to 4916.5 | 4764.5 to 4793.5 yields 1.03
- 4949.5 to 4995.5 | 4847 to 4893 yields 1.09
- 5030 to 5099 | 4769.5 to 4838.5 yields 0.99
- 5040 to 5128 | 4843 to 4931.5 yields 1.03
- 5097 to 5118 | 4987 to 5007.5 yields 0.98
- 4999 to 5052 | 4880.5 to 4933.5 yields 0.99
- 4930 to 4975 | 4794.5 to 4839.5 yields 1.03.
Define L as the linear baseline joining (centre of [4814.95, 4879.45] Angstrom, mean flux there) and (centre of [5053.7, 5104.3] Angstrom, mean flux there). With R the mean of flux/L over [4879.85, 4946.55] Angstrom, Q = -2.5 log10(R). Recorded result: -0.03 mag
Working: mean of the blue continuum 8.14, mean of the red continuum 8.49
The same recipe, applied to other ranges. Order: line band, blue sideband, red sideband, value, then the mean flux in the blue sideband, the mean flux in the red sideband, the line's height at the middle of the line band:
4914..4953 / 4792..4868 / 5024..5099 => -0.03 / 8.32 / 8.43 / 8.37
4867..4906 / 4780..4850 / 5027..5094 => 0.04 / 8.46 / 8.44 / 8.45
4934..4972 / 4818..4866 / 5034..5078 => -0.06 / 8.22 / 8.41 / 8.32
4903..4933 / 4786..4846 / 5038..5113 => 0.01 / 8.5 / 8.38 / 8.45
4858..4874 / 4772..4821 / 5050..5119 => 0.14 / 8.49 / 8.43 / 8.48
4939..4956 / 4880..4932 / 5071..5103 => -0.07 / 8.37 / 8.4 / 8.38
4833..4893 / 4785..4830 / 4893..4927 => 0.06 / 8.49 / 8.43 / 8.46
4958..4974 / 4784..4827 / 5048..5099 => -0.02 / 8.49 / 8.48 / 8.48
